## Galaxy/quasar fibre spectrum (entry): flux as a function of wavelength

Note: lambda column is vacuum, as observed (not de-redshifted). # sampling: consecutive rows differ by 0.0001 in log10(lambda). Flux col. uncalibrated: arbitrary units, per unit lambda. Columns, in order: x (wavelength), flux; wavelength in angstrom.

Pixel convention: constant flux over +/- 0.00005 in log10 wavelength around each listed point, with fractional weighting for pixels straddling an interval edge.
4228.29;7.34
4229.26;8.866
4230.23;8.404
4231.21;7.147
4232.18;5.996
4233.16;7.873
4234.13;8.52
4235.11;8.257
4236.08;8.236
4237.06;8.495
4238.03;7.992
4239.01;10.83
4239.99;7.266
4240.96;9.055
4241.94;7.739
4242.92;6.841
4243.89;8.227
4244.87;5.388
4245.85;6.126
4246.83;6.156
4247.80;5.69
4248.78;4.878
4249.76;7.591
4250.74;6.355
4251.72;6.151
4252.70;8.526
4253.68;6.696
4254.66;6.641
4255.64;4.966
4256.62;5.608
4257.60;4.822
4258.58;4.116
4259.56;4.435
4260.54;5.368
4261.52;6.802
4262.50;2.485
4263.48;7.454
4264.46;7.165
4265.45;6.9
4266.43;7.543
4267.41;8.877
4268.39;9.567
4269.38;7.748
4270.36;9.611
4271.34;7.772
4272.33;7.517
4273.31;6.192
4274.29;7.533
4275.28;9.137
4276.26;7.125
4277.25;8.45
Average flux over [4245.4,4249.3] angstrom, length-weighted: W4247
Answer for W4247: 5.73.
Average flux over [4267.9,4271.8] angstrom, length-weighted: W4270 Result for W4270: 8.68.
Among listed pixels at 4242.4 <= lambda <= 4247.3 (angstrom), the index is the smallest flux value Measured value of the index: 5.388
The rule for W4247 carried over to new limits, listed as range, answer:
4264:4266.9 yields 7.19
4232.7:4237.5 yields 8.28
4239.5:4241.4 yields 8.16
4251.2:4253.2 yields 7.31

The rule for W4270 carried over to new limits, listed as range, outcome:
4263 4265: 7.28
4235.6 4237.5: 8.34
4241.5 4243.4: 7.27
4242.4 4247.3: 6.55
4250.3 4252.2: 6.25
